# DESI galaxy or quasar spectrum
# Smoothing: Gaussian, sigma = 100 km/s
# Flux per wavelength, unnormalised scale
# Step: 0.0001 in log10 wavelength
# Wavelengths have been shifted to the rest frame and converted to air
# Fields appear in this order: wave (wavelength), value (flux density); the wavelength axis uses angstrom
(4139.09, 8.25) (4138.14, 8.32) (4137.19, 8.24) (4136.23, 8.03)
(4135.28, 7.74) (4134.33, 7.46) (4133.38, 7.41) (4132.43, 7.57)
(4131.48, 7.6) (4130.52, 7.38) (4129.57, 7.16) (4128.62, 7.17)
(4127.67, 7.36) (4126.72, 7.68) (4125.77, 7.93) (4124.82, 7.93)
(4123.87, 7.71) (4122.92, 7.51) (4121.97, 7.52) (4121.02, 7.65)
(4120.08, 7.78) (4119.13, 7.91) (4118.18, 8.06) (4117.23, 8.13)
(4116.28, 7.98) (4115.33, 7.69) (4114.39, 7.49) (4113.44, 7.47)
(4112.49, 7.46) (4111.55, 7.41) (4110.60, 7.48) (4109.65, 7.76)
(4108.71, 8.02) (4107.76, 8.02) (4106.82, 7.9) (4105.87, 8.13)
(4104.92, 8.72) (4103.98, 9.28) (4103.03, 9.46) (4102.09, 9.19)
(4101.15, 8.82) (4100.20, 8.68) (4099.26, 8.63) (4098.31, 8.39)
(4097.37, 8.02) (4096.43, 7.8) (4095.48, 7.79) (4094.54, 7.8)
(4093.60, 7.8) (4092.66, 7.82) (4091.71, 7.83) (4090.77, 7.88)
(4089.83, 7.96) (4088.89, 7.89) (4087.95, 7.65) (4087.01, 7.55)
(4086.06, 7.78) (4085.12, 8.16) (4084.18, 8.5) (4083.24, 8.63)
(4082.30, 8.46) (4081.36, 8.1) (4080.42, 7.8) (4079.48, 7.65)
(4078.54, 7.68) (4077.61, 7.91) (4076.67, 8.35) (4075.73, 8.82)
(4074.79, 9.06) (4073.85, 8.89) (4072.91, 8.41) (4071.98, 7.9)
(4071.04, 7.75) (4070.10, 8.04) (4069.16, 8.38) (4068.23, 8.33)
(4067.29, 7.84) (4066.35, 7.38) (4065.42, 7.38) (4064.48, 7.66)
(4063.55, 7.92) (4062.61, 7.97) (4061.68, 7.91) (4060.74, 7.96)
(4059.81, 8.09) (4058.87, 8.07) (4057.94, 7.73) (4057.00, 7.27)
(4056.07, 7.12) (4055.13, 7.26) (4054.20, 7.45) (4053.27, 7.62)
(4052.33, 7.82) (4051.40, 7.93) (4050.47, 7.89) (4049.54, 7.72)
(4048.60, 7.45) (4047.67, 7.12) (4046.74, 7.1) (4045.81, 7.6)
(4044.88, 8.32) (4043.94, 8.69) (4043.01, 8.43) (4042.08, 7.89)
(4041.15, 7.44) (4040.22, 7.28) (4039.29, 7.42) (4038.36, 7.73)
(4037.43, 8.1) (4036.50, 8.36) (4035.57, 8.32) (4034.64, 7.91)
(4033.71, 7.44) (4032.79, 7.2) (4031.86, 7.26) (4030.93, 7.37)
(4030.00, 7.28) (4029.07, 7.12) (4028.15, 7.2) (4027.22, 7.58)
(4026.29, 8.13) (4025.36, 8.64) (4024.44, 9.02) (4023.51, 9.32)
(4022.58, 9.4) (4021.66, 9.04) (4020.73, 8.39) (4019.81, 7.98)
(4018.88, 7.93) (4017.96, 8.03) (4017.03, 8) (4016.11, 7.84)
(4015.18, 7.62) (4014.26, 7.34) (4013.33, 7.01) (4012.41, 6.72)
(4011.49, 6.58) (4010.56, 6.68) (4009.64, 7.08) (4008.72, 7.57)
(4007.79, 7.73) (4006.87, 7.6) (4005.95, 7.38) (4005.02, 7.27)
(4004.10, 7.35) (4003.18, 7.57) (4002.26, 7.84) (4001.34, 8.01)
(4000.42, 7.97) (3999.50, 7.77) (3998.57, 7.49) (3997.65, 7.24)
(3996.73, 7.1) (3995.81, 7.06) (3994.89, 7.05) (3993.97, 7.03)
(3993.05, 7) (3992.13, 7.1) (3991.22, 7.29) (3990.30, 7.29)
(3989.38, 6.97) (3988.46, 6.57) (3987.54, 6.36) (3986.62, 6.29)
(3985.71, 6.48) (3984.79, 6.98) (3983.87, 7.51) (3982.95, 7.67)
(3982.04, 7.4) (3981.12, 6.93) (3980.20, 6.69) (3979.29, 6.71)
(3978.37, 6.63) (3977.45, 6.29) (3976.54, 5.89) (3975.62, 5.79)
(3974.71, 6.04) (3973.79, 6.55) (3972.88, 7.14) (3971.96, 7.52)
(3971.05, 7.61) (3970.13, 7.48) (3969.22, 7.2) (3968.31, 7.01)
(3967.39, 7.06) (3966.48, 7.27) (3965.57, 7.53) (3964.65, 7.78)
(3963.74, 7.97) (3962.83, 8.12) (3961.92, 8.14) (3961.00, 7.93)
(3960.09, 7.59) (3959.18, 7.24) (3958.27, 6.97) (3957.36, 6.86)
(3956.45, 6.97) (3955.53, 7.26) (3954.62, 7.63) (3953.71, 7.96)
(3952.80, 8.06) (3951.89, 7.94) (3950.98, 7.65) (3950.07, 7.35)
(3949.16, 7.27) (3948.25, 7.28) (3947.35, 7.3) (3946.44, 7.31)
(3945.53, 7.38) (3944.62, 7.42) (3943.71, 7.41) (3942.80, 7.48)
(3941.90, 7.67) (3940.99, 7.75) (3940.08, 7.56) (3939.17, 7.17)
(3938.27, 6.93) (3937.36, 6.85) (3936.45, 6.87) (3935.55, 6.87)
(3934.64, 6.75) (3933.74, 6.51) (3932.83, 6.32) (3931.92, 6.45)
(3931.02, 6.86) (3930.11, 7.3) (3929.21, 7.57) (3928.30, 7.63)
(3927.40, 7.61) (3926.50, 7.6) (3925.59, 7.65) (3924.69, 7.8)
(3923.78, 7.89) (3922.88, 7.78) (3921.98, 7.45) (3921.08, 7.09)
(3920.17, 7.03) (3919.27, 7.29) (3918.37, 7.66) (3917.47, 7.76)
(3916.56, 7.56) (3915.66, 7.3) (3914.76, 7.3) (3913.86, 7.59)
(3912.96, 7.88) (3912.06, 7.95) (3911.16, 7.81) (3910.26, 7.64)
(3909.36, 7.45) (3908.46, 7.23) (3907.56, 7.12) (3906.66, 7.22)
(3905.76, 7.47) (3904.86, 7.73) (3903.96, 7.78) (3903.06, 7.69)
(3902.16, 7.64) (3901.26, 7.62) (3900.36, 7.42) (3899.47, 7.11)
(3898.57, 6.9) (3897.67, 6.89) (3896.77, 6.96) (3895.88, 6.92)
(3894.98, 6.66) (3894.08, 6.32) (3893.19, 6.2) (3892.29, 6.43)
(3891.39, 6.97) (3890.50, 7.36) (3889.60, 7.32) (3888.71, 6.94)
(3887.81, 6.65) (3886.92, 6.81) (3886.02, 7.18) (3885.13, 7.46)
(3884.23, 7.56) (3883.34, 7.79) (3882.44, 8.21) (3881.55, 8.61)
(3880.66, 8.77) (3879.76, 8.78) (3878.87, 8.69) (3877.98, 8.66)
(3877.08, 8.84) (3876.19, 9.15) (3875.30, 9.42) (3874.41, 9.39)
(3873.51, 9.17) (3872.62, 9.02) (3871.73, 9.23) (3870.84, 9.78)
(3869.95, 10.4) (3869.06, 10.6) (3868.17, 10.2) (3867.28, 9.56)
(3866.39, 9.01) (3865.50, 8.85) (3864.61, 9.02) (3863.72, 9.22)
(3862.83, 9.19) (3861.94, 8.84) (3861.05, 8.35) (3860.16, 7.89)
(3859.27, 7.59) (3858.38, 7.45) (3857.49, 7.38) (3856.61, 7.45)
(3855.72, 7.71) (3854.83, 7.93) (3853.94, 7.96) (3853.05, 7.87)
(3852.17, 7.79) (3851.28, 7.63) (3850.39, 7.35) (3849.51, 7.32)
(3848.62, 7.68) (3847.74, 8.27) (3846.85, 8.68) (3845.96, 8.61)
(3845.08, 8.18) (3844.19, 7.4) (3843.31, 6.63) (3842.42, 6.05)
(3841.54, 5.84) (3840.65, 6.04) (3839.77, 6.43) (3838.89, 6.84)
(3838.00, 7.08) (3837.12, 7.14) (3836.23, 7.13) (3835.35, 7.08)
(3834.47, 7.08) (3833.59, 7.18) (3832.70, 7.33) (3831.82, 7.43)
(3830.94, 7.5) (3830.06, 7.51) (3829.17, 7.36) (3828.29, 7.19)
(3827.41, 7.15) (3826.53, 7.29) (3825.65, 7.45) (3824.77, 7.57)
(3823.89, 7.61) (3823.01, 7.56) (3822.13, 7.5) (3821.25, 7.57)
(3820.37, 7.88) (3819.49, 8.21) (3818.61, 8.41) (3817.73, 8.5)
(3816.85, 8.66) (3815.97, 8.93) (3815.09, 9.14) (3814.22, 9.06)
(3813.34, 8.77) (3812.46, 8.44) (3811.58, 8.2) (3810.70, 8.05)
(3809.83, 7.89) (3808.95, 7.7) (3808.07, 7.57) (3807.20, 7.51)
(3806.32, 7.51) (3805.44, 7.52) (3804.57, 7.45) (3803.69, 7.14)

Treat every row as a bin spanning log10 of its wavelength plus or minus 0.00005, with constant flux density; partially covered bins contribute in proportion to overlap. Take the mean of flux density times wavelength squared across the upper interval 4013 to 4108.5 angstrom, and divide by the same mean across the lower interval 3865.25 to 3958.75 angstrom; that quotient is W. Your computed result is 1.1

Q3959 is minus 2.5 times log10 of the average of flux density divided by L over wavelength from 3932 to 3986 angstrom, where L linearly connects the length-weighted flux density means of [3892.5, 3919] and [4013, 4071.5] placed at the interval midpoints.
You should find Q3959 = 0.05 mag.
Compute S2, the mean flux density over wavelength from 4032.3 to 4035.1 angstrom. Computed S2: 7.53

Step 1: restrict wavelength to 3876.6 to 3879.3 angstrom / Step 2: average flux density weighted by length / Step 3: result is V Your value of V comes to 8.73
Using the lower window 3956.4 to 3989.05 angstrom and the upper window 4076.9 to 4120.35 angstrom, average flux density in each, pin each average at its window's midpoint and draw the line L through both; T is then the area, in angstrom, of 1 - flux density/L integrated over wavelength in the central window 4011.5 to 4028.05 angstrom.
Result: -1.4 angstrom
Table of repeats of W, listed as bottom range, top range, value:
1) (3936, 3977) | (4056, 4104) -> 1.18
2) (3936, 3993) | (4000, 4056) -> 1.11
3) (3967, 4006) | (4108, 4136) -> 1.16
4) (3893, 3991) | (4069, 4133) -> 1.19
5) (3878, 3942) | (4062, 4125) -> 1.20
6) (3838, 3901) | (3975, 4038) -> 1.01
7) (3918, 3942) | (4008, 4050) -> 1.13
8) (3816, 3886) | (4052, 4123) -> 1.12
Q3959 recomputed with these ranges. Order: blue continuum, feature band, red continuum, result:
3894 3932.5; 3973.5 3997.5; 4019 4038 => 0.15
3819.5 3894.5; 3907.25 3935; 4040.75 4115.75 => 0.07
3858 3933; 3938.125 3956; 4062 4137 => 0.06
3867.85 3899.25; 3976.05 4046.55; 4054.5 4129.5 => 0.07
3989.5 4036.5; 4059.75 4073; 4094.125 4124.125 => -0.01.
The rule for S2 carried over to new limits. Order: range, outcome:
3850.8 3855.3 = 7.82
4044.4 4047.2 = 7.66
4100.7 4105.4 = 9.1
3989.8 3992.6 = 7.24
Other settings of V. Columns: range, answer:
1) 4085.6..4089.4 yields 7.71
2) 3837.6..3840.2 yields 6.77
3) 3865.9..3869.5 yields 9.83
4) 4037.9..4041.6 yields 7.47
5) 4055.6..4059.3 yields 7.54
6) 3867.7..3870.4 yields 10.4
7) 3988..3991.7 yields 7.04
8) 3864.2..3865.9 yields 8.94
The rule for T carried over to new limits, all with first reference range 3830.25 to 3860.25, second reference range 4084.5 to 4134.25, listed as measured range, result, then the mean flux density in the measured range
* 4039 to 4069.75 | 0.2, 7.74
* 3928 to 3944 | 1.0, 7.1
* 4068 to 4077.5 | -0.7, 8.37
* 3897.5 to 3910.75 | 0.2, 7.4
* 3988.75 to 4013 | 1.3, 7.29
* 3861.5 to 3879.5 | -4.6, 9.31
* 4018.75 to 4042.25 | -0.6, 7.95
